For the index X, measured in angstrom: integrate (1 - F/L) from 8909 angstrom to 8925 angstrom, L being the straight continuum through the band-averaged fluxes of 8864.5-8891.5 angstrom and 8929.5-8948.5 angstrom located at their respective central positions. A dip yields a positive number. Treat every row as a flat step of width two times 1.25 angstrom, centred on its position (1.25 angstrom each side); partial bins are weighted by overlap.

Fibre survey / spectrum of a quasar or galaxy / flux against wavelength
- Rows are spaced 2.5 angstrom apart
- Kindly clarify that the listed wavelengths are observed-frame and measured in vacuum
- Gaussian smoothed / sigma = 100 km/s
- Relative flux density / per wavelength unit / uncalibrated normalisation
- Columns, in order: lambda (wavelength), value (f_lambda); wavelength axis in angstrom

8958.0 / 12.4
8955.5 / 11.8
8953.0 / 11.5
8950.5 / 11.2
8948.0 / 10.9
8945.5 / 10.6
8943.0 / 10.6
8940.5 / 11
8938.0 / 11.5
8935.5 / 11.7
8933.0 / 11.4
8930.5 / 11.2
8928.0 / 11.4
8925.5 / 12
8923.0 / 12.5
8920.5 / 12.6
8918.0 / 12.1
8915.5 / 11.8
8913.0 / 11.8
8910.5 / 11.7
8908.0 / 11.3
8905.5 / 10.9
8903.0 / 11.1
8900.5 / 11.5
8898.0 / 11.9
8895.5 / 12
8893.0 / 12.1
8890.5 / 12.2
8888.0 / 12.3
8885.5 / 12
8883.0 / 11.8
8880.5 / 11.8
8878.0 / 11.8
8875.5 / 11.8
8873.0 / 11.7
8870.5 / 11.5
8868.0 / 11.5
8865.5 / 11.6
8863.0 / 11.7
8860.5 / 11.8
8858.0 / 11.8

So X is -1.0 angstrom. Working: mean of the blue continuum 11.8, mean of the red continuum 11.1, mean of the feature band 12.1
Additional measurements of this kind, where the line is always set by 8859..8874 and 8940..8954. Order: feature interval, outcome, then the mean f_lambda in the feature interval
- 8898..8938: -1.68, 11.7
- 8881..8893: -0.63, 12.1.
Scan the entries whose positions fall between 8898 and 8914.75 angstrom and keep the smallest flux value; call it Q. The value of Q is 10.9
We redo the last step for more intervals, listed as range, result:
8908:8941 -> 11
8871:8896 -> 11.7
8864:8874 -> 11.5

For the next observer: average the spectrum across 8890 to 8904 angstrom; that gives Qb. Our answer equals 11.8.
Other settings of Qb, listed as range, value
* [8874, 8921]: 11.8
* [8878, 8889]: 11.9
